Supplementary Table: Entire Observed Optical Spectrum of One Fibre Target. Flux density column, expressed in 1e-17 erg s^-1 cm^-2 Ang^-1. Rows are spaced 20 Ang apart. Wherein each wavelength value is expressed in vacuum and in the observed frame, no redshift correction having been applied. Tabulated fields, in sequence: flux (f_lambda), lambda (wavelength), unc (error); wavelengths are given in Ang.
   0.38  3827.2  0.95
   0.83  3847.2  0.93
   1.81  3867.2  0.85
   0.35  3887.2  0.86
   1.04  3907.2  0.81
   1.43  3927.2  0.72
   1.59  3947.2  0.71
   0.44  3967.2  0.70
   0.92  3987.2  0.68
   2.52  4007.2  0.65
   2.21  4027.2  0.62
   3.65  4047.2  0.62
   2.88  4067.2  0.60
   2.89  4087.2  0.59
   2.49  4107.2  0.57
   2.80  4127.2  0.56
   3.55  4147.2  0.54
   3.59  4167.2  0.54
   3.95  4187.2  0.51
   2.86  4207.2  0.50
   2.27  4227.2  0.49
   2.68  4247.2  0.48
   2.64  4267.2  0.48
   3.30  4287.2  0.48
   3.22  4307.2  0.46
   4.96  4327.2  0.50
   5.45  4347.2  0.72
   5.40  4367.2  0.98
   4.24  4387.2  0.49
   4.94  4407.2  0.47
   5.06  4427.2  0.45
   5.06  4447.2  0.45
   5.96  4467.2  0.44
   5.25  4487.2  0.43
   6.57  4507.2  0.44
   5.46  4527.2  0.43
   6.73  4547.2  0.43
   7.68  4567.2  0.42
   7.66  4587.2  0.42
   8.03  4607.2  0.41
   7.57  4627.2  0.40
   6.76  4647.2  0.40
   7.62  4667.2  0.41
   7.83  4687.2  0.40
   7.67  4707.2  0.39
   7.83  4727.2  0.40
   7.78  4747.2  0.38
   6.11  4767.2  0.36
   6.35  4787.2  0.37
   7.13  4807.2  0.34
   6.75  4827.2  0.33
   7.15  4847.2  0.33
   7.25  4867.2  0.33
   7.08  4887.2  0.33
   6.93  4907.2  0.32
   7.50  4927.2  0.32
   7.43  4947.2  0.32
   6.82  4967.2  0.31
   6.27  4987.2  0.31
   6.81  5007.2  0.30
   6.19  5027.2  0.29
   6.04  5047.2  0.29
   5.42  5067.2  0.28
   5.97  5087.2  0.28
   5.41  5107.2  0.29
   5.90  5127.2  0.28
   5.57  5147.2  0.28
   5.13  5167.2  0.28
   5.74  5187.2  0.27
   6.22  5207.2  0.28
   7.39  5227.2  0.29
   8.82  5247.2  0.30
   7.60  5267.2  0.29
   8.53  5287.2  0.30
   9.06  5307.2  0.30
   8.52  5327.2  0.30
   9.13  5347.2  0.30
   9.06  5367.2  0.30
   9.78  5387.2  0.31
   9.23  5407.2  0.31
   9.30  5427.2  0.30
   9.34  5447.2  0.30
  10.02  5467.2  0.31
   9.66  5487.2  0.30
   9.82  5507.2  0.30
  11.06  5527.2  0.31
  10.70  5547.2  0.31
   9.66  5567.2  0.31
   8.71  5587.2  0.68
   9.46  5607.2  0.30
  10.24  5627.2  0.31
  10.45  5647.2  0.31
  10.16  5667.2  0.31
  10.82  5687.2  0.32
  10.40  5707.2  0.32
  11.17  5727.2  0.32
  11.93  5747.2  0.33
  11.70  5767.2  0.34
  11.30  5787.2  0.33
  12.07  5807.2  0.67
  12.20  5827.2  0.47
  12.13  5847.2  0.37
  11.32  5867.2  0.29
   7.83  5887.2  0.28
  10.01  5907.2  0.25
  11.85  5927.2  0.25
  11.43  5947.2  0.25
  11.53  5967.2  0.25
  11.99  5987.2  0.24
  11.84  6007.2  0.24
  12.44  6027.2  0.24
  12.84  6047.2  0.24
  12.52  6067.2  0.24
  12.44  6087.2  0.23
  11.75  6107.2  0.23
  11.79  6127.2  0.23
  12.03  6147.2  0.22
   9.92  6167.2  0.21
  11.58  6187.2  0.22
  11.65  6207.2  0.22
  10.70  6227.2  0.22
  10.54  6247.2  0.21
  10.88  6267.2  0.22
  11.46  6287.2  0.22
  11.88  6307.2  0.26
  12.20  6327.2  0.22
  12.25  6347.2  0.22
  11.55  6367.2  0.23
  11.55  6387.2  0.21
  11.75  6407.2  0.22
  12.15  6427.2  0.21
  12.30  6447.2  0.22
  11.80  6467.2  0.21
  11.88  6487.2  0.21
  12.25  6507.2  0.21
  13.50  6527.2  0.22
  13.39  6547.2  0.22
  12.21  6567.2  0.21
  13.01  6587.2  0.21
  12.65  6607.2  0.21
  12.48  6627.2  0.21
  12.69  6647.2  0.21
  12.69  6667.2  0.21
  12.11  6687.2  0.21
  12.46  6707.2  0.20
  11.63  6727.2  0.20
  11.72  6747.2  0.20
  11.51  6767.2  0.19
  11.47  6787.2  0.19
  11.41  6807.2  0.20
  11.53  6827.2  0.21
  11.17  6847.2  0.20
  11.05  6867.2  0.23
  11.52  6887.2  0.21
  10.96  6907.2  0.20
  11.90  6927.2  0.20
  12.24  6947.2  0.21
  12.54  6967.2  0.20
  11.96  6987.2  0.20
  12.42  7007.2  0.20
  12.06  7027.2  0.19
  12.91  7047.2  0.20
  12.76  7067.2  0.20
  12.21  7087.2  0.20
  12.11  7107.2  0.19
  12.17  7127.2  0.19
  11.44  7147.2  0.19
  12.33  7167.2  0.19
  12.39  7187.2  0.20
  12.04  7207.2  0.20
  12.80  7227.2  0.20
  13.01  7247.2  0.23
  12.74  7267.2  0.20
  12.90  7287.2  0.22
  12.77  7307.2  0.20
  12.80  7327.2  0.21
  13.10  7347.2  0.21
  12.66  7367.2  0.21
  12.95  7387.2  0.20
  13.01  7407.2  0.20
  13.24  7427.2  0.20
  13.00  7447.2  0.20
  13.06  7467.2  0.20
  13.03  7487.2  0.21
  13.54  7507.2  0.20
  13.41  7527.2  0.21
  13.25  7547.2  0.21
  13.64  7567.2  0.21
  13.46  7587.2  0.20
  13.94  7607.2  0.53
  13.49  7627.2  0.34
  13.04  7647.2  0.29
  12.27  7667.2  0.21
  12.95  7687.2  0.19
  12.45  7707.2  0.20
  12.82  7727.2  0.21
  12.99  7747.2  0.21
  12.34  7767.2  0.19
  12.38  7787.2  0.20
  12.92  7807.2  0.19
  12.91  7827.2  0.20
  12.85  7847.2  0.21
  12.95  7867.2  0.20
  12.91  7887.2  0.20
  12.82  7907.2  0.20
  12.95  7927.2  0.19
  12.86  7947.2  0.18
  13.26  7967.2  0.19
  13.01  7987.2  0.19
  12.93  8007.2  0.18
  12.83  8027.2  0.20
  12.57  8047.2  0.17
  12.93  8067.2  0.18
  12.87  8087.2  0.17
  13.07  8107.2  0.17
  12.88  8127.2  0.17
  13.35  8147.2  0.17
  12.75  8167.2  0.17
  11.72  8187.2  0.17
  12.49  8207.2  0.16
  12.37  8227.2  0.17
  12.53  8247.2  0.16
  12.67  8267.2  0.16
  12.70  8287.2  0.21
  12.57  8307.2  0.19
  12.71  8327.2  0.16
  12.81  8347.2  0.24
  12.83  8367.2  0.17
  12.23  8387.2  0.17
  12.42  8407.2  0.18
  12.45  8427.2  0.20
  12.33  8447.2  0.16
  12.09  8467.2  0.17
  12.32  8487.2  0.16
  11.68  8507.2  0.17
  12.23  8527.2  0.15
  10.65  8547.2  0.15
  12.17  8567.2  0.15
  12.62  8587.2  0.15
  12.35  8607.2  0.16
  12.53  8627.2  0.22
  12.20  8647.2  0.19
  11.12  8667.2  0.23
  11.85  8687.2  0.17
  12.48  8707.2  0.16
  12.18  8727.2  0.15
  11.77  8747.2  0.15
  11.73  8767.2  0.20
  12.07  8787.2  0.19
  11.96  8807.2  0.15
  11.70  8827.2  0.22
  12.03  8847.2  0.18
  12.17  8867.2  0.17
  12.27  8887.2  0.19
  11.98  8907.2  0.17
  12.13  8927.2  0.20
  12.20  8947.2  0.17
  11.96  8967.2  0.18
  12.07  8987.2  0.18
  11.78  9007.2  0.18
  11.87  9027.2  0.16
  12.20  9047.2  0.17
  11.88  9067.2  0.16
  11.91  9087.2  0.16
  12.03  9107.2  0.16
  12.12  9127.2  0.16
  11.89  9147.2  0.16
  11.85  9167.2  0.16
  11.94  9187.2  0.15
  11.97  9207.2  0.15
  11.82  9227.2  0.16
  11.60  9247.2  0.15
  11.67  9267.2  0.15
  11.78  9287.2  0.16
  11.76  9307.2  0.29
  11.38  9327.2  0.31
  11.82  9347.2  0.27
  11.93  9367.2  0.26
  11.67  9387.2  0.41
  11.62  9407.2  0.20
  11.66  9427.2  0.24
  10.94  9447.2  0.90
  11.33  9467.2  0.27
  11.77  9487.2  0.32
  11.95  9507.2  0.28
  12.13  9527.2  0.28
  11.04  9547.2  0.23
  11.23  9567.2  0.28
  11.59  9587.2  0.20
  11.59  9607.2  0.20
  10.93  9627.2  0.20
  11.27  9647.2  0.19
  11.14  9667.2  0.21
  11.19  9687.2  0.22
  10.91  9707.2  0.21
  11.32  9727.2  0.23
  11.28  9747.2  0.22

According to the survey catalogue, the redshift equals 0.00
